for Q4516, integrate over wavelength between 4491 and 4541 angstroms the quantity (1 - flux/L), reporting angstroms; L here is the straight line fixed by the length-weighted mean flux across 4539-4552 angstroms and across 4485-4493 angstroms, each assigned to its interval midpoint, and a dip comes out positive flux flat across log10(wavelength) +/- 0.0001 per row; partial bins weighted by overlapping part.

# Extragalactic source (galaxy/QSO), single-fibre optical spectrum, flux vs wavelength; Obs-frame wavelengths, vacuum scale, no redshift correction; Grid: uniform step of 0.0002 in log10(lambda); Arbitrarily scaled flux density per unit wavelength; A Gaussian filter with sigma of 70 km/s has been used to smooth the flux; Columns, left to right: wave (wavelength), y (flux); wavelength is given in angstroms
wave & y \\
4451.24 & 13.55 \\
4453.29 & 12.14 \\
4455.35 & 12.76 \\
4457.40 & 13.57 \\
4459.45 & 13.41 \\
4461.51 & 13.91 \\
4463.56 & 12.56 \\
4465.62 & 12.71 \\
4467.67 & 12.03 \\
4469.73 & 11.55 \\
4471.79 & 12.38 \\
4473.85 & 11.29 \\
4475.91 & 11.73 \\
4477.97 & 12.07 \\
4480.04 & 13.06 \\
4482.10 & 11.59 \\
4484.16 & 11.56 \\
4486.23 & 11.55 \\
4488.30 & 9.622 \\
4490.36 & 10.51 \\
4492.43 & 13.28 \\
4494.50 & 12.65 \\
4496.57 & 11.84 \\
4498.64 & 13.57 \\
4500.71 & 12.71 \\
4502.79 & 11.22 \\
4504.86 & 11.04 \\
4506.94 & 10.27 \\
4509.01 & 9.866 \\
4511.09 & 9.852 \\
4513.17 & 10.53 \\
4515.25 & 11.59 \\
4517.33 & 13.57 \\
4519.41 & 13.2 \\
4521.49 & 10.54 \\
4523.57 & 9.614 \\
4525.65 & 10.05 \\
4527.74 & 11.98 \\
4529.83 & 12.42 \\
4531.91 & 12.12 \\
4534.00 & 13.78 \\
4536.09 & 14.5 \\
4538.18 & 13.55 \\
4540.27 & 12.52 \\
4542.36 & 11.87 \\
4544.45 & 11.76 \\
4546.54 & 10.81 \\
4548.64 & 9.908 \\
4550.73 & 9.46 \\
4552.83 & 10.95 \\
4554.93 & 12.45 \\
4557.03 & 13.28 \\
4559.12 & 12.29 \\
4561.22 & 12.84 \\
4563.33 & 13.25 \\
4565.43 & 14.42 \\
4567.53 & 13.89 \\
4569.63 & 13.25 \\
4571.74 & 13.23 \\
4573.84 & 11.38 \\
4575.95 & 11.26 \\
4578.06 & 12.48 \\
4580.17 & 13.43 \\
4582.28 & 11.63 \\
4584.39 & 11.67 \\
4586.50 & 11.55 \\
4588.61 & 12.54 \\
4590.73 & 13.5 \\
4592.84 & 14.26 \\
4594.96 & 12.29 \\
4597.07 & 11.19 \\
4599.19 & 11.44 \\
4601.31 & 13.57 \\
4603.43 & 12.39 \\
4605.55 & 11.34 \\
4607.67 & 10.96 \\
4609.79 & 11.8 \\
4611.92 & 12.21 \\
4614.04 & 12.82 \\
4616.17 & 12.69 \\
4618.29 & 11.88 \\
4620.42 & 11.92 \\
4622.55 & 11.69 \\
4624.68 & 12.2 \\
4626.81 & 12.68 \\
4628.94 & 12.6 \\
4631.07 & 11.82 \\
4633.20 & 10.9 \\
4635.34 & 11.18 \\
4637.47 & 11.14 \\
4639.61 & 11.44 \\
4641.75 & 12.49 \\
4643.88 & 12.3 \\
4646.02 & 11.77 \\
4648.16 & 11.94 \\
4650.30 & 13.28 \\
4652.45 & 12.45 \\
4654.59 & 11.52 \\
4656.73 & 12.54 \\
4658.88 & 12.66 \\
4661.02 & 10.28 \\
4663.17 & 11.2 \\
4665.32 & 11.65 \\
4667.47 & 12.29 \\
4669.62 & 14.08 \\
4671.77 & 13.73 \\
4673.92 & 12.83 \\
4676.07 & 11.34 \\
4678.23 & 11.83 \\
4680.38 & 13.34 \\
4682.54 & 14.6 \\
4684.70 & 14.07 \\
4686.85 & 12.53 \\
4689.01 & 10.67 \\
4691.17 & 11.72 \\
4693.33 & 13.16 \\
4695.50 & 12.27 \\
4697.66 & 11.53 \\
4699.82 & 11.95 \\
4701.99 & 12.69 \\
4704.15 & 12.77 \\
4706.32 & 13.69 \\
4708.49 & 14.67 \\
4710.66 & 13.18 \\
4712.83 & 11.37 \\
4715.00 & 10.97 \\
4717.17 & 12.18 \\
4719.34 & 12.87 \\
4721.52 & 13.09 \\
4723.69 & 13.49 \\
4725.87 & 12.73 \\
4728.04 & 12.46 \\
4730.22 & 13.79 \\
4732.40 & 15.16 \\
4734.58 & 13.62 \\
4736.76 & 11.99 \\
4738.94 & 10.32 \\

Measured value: -3.6 angstroms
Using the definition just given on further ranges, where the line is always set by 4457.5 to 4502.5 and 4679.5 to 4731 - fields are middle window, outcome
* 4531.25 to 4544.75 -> -0.7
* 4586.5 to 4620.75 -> 0.5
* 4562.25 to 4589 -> -0.4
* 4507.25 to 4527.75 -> 2.1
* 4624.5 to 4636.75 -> 0.7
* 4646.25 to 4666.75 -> 1.1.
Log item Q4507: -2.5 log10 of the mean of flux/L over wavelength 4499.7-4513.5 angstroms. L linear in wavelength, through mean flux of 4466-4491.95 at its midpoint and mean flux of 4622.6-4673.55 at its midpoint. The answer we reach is 0.09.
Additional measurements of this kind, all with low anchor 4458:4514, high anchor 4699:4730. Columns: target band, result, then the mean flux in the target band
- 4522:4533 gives 0.07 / 11.2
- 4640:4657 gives 0.02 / 12.2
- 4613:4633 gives 0.02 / 12.2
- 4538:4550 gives 0.05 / 11.6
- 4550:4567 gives -0.03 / 12.5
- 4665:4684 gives -0.03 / 12.9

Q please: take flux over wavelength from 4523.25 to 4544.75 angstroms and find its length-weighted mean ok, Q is 12.3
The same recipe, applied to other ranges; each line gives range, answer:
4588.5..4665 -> 12.1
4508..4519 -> 11.2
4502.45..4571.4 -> 11.9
